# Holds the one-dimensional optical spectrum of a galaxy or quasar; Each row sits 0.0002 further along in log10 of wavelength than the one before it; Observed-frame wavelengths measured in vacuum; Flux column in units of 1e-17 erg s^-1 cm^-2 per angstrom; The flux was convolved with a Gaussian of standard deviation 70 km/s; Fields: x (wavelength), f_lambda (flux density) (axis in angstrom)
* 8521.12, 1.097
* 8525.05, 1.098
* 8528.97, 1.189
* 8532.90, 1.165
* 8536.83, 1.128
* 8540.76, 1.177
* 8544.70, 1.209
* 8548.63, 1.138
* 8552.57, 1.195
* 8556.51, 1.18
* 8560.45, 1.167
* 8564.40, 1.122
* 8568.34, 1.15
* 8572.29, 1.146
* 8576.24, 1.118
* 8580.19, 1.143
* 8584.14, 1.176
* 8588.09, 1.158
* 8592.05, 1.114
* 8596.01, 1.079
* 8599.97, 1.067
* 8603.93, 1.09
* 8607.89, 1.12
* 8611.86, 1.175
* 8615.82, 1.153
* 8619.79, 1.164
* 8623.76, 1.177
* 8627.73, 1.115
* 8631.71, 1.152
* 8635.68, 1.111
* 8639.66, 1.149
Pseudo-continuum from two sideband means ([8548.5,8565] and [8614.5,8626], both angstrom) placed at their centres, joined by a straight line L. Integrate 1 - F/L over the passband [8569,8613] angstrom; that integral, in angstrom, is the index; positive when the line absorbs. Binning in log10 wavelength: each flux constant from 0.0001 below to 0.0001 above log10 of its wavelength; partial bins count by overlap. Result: 1.5 angstrom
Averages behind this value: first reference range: 1.17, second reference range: 1.16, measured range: 1.13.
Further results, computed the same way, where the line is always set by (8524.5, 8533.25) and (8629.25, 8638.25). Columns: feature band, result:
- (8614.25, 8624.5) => -0.3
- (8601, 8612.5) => 0.2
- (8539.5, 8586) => -0.4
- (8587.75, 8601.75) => 0.5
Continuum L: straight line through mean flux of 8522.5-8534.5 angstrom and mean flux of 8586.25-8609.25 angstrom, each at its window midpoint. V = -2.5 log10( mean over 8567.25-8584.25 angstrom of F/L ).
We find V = -0.02 mag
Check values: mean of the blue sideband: 1.15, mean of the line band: 1.14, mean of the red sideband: 1.1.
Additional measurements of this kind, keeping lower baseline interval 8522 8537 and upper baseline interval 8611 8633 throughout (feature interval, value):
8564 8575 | 0.01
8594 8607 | 0.07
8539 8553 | -0.03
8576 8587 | 0.00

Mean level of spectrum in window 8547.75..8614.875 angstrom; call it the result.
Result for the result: 1.14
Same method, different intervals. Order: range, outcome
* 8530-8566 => 1.17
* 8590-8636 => 1.13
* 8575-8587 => 1.15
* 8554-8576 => 1.15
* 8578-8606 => 1.12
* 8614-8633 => 1.15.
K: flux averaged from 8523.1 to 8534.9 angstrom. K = 1.15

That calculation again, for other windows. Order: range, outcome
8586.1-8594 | 1.14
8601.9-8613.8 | 1.13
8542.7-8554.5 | 1.18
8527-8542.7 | 1.17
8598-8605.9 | 1.08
